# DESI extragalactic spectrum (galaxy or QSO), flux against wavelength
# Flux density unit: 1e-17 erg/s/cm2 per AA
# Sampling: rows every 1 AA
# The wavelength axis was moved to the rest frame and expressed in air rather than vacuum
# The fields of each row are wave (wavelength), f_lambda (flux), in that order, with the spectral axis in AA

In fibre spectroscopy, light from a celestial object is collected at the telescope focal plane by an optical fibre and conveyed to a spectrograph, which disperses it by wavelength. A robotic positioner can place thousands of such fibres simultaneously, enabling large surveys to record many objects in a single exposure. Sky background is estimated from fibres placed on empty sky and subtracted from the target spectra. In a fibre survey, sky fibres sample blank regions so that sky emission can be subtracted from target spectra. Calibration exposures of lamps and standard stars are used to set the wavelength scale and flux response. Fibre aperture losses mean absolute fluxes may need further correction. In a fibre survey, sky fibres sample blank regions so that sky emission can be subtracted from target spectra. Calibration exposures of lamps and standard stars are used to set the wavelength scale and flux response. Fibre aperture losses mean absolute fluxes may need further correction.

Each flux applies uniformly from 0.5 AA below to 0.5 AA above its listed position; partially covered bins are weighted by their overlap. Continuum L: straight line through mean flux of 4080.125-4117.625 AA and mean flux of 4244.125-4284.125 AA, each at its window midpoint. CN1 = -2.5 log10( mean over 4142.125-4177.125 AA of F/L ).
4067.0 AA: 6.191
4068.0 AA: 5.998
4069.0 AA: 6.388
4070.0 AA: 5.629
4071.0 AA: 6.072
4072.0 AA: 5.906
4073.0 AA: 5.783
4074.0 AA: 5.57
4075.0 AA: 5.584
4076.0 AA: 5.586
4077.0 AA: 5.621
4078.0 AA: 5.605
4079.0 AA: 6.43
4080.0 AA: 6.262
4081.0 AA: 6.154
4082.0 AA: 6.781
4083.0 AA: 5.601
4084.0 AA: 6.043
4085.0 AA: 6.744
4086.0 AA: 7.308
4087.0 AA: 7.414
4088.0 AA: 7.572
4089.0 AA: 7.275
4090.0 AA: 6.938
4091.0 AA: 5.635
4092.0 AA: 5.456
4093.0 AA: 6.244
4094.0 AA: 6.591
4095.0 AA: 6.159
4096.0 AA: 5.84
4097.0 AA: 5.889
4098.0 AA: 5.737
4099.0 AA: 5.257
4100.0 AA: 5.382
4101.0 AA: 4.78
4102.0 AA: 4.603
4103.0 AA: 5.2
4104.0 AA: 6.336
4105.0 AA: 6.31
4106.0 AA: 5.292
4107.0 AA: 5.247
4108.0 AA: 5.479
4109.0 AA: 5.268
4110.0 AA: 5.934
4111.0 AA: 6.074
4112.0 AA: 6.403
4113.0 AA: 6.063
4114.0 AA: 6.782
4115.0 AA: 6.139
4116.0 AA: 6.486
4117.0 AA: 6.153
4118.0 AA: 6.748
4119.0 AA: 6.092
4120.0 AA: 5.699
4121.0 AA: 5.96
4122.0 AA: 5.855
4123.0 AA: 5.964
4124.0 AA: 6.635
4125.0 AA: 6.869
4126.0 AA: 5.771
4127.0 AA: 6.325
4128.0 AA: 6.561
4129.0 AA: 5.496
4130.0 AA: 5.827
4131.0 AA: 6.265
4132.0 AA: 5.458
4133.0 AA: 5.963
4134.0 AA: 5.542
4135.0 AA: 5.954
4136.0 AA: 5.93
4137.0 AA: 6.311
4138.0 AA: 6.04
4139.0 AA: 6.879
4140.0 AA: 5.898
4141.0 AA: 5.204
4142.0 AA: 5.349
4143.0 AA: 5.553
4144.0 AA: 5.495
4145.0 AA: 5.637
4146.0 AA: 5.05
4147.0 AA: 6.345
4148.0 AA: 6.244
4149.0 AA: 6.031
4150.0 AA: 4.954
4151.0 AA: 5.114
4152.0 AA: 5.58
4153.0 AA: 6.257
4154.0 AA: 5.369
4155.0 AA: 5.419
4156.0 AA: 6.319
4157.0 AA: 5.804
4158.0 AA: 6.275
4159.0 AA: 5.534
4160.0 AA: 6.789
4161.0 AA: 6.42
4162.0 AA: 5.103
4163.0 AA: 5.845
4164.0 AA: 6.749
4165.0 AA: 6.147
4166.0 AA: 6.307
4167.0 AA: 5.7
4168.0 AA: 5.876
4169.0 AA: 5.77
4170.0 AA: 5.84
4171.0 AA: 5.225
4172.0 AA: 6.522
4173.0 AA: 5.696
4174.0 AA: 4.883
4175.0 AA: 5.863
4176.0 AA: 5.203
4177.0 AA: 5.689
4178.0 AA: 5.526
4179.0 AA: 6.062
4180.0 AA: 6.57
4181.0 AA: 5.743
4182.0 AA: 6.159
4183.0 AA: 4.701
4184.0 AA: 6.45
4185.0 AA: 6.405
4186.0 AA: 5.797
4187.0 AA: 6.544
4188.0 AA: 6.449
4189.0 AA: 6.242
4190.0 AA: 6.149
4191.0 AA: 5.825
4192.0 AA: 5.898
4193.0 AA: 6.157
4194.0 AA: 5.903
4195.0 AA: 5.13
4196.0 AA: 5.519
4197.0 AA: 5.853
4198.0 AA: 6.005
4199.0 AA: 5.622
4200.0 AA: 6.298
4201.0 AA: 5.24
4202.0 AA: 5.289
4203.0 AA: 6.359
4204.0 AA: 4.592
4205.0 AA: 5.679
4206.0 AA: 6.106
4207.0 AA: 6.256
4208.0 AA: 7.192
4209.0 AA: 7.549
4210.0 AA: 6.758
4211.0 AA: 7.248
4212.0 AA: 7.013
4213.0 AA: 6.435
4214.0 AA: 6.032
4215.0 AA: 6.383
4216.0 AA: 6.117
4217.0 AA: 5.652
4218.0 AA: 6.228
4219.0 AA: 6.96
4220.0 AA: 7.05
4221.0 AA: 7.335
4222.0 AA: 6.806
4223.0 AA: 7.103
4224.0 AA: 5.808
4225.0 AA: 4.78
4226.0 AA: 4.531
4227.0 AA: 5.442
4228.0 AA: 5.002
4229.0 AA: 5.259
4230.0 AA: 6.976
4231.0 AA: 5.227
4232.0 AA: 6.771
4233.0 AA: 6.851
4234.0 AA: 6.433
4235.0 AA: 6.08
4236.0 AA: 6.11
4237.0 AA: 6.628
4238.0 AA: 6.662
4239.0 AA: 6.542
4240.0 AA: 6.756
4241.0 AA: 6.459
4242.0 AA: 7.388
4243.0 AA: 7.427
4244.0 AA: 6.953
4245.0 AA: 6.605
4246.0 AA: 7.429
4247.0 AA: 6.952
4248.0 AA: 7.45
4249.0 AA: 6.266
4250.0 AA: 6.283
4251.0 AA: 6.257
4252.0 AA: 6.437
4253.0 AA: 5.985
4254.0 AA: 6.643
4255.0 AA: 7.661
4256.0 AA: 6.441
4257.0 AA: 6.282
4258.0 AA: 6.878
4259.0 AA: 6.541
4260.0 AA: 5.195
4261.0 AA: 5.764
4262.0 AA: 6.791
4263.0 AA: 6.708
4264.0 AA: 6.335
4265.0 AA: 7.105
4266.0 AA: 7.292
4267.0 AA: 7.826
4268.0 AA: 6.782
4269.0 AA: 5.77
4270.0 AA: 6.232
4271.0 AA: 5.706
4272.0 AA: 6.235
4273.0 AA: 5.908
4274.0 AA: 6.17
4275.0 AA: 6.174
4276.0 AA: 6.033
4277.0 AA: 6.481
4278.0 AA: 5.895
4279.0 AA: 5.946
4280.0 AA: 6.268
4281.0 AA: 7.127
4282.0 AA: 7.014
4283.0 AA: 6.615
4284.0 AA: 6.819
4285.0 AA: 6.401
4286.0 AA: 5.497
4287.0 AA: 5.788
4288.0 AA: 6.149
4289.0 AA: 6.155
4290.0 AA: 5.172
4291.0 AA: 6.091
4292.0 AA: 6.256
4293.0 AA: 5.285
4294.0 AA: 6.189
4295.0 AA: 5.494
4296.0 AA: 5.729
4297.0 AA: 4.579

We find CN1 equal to 0.08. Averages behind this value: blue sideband 6.07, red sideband 6.51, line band 5.79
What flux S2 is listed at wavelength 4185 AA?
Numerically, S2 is 6.405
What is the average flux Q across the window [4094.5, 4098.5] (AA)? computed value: 5.91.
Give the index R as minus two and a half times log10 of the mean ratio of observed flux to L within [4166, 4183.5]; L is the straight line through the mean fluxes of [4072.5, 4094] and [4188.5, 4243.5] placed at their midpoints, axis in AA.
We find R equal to 0.09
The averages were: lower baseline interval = 6.27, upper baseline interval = 6.2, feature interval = 5.72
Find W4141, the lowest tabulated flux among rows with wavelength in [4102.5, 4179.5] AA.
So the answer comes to 4.883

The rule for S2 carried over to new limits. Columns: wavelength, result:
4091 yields 5.635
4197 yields 5.853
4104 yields 6.336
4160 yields 6.789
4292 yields 6.256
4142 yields 5.349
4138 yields 6.04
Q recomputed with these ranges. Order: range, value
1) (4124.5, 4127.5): 6.32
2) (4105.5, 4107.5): 5.27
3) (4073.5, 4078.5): 5.59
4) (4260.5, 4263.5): 6.42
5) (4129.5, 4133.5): 5.88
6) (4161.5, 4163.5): 5.47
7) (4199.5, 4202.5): 5.61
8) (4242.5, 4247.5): 7.07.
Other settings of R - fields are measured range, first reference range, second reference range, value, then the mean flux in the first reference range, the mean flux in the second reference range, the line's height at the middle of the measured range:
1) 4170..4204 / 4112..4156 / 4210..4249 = 0.07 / 5.95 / 6.45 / 6.22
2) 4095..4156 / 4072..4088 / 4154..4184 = 0.03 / 6.2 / 5.85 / 6.02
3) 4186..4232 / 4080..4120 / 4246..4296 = 0.03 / 6.08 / 6.35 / 6.25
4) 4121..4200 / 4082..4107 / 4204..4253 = 0.06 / 6.06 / 6.43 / 6.24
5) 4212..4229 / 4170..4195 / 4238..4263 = 0.03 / 5.89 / 6.64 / 6.31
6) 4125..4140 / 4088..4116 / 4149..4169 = -0.03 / 5.91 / 5.87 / 5.89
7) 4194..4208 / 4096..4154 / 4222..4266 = 0.08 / 5.85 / 6.41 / 6.21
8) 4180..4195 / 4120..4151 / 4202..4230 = 0.01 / 5.9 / 6.21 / 6.1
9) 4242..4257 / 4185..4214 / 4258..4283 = -0.08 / 6.11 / 6.4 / 6.32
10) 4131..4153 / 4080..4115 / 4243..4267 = 0.08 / 6.06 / 6.66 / 6.23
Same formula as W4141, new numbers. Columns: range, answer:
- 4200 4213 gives 4.592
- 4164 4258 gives 4.531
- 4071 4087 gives 5.57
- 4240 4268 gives 5.195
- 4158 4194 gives 4.701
